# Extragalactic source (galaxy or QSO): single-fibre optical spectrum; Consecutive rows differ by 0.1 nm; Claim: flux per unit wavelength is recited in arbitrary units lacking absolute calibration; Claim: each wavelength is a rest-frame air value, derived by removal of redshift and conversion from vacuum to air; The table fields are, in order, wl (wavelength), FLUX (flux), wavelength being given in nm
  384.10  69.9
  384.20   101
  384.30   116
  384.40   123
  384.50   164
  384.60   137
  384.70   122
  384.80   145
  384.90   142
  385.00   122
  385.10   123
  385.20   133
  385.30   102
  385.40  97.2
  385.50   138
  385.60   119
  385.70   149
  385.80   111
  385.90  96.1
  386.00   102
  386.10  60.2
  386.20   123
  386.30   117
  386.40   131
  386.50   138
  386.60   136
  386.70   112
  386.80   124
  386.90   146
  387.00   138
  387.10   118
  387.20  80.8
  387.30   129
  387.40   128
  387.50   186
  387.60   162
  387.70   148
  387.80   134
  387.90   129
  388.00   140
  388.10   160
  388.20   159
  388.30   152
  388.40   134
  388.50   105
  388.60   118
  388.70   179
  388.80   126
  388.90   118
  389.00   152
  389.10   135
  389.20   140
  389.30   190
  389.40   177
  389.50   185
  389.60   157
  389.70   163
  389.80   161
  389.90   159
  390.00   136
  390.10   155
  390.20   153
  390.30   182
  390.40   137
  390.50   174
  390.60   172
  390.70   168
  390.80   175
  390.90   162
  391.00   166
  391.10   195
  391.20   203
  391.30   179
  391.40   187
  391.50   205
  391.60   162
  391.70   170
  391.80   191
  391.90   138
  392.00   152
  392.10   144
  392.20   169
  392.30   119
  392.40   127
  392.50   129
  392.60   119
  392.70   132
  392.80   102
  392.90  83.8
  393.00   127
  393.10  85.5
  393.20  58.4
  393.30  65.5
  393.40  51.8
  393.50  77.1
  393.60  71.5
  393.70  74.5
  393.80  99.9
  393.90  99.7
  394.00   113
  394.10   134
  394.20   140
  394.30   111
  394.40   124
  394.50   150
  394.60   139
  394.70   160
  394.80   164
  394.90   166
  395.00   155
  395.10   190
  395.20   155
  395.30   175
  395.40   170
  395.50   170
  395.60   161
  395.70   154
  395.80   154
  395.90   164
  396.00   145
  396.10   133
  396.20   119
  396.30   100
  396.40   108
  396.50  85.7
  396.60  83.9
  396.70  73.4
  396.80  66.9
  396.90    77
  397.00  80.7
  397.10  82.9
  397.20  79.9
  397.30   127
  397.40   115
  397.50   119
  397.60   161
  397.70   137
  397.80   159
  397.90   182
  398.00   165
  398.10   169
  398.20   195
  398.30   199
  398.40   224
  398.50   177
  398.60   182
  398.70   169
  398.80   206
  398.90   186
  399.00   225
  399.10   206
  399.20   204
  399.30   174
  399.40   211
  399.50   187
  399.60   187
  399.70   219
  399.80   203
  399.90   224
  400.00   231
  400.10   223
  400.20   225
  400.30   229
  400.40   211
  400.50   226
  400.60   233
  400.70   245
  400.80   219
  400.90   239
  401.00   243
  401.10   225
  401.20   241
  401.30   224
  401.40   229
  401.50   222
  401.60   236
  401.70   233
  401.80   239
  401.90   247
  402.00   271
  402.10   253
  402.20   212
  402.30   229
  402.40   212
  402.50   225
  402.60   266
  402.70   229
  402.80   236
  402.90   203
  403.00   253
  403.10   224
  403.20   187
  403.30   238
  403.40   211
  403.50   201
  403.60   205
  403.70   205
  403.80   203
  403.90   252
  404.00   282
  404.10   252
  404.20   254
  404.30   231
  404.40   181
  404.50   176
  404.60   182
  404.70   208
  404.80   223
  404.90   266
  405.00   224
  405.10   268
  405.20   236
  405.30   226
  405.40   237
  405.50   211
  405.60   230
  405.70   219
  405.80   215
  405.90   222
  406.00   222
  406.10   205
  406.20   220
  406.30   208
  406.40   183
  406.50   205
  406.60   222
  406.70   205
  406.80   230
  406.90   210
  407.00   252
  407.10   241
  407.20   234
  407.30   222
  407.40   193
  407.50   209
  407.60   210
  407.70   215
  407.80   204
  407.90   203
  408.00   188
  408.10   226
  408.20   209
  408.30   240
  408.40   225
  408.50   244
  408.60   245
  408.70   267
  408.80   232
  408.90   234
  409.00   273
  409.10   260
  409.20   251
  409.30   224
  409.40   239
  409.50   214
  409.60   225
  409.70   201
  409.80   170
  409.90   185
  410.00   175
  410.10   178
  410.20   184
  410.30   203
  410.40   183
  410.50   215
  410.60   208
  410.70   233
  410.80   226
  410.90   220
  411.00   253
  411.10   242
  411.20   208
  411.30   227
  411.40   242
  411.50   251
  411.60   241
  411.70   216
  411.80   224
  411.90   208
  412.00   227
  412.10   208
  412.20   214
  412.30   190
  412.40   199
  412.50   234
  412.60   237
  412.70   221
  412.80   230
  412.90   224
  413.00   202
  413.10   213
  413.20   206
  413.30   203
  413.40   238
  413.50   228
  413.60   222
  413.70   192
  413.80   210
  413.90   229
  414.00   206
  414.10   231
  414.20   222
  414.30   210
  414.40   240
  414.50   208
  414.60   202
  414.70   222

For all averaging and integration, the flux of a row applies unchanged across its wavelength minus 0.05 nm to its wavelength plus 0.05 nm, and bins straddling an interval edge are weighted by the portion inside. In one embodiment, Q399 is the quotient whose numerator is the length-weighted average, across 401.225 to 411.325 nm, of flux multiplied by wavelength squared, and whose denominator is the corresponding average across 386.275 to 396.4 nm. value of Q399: 1.70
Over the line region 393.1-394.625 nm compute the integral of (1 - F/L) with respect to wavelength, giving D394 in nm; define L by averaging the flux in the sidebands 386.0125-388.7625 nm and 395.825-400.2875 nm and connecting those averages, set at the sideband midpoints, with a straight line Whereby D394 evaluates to 0.51 nm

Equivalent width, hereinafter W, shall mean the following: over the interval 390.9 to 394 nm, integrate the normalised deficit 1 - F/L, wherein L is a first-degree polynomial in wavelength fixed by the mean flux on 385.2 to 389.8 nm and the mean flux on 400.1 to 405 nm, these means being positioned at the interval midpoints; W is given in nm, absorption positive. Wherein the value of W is 0.638 nm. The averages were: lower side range 135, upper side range 228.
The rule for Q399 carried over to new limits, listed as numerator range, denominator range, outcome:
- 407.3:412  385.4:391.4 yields 1.69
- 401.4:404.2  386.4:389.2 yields 1.83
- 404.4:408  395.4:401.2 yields 1.32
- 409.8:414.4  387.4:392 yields 1.52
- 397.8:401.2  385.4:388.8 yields 1.70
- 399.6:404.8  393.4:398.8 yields 1.72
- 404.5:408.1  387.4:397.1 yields 1.68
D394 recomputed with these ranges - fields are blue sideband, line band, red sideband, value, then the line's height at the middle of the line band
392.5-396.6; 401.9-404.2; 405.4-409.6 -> -0.50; 189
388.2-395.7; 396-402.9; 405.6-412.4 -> -0.33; 177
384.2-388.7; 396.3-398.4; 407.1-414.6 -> 0.55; 169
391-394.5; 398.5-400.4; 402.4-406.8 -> -0.24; 181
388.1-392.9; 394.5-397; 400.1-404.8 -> 0.68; 187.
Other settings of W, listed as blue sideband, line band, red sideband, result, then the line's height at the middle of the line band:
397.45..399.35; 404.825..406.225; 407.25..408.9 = -0.121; 211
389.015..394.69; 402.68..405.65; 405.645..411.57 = -0.385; 199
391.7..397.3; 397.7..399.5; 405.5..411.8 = -0.453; 151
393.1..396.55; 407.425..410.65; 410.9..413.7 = -0.202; 204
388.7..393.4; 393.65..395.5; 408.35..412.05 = 0.252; 163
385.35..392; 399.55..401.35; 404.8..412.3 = -0.320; 191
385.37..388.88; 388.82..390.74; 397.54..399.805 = -0.205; 143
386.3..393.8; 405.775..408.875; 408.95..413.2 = -0.229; 205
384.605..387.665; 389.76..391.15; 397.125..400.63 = -0.173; 146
